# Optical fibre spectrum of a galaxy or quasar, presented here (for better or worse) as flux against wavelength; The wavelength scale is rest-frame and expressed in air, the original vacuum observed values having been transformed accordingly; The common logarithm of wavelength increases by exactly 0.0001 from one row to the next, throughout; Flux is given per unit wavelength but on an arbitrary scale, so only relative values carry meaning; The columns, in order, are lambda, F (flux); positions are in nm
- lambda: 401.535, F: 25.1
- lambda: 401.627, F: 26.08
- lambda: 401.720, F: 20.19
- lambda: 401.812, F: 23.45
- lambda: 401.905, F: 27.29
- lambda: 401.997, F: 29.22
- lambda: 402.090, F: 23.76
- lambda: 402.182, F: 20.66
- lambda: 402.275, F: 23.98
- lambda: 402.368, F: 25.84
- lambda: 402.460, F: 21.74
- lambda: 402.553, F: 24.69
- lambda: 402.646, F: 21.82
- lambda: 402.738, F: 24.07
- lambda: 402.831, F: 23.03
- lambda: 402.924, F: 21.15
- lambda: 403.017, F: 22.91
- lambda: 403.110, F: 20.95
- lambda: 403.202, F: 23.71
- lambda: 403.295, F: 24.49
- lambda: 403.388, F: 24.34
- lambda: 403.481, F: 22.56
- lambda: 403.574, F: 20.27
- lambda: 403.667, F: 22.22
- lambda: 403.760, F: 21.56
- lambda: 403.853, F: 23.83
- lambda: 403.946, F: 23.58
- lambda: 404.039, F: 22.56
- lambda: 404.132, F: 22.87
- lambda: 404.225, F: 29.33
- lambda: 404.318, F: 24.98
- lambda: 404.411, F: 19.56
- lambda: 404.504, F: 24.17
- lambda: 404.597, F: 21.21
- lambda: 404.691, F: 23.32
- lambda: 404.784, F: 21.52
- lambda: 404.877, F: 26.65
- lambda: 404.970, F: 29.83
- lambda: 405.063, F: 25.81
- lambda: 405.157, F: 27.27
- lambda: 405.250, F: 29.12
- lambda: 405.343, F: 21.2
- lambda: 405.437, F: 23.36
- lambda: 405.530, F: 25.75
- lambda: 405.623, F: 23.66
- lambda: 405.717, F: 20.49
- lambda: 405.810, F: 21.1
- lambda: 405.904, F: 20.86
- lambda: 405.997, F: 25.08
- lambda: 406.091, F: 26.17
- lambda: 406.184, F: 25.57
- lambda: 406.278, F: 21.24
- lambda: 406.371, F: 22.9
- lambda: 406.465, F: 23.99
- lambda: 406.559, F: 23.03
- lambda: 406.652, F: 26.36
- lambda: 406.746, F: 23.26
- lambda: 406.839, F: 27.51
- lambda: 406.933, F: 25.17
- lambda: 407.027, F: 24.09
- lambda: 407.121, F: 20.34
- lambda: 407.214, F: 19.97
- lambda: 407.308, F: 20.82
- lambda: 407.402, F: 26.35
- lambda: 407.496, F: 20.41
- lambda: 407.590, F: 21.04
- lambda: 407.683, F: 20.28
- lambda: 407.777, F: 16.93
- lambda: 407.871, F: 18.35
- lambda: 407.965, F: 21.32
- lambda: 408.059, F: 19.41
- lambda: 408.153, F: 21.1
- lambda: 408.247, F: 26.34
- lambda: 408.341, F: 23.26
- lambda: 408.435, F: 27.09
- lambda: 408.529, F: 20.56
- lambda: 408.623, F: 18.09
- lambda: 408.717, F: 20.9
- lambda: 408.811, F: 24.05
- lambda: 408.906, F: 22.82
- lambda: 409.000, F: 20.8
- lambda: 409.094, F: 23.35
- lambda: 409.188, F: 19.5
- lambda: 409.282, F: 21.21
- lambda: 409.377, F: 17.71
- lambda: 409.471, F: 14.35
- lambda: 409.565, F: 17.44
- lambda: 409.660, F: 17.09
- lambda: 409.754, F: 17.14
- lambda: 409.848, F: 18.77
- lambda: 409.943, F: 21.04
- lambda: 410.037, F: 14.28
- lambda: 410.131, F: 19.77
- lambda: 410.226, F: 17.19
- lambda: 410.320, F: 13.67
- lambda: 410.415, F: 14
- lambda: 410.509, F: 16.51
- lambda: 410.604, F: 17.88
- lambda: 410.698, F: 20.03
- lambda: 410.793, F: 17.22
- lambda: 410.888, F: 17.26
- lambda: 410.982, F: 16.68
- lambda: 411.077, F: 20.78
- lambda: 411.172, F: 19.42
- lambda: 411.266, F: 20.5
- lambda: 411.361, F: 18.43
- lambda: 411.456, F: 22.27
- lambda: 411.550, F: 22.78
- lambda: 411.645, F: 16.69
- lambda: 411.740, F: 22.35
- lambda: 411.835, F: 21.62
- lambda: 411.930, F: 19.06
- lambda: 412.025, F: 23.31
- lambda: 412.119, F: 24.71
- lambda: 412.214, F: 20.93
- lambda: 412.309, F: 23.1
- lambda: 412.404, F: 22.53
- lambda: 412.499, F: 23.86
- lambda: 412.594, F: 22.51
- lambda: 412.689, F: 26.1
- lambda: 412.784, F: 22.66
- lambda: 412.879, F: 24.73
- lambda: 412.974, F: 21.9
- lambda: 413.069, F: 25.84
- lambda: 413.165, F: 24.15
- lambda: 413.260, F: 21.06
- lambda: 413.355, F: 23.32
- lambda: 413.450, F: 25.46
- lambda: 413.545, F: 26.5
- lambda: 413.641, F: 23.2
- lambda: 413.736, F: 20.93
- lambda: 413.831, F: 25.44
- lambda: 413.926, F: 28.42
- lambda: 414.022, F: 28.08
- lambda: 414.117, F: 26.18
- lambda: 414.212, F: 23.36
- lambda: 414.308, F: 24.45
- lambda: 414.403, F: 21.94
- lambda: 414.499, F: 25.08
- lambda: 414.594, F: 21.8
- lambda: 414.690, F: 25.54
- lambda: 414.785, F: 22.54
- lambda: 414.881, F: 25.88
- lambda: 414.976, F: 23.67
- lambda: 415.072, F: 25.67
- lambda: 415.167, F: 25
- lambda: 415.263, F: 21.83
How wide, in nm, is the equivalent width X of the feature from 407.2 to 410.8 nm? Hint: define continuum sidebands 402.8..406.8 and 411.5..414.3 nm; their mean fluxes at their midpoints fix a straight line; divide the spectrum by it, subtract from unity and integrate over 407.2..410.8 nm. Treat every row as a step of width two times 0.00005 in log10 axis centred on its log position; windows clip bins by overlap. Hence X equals 0.59 nm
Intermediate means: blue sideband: 23.7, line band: 19.7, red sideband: 23.5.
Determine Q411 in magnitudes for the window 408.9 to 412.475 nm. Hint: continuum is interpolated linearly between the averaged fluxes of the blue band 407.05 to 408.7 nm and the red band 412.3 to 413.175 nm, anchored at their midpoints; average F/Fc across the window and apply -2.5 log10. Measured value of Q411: 0.18 mag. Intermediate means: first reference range 21.3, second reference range 23.7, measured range 19.3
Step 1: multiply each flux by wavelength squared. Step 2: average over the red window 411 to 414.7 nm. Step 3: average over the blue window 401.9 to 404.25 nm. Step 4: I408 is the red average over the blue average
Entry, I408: 1.03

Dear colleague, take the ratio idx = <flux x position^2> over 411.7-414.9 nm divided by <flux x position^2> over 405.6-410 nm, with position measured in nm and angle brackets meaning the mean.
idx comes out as 1.13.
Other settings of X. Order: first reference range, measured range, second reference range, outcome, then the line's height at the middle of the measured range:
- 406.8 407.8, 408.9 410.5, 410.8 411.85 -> 0.20 nm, 20.7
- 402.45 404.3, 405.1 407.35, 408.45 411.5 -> -0.25 nm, 21.3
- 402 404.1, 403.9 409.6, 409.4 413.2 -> -0.27 nm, 21.7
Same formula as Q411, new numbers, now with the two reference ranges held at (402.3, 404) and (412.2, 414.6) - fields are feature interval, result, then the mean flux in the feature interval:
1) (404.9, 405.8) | -0.084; 25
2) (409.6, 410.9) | 0.344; 17.3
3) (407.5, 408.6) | 0.104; 21.3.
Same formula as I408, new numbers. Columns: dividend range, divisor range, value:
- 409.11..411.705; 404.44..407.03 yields 0.77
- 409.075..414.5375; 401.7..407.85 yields 0.93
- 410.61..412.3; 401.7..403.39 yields 0.90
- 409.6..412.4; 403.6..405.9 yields 0.83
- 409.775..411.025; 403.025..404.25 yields 0.77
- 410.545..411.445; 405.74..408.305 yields 0.85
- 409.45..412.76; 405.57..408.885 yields 0.89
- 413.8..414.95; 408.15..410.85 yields 1.31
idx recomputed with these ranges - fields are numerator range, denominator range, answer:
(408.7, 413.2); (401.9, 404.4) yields 0.89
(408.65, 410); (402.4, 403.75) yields 0.89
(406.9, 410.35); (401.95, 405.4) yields 0.88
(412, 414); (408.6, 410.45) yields 1.30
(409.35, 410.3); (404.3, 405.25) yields 0.72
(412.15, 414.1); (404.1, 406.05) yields 1.04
